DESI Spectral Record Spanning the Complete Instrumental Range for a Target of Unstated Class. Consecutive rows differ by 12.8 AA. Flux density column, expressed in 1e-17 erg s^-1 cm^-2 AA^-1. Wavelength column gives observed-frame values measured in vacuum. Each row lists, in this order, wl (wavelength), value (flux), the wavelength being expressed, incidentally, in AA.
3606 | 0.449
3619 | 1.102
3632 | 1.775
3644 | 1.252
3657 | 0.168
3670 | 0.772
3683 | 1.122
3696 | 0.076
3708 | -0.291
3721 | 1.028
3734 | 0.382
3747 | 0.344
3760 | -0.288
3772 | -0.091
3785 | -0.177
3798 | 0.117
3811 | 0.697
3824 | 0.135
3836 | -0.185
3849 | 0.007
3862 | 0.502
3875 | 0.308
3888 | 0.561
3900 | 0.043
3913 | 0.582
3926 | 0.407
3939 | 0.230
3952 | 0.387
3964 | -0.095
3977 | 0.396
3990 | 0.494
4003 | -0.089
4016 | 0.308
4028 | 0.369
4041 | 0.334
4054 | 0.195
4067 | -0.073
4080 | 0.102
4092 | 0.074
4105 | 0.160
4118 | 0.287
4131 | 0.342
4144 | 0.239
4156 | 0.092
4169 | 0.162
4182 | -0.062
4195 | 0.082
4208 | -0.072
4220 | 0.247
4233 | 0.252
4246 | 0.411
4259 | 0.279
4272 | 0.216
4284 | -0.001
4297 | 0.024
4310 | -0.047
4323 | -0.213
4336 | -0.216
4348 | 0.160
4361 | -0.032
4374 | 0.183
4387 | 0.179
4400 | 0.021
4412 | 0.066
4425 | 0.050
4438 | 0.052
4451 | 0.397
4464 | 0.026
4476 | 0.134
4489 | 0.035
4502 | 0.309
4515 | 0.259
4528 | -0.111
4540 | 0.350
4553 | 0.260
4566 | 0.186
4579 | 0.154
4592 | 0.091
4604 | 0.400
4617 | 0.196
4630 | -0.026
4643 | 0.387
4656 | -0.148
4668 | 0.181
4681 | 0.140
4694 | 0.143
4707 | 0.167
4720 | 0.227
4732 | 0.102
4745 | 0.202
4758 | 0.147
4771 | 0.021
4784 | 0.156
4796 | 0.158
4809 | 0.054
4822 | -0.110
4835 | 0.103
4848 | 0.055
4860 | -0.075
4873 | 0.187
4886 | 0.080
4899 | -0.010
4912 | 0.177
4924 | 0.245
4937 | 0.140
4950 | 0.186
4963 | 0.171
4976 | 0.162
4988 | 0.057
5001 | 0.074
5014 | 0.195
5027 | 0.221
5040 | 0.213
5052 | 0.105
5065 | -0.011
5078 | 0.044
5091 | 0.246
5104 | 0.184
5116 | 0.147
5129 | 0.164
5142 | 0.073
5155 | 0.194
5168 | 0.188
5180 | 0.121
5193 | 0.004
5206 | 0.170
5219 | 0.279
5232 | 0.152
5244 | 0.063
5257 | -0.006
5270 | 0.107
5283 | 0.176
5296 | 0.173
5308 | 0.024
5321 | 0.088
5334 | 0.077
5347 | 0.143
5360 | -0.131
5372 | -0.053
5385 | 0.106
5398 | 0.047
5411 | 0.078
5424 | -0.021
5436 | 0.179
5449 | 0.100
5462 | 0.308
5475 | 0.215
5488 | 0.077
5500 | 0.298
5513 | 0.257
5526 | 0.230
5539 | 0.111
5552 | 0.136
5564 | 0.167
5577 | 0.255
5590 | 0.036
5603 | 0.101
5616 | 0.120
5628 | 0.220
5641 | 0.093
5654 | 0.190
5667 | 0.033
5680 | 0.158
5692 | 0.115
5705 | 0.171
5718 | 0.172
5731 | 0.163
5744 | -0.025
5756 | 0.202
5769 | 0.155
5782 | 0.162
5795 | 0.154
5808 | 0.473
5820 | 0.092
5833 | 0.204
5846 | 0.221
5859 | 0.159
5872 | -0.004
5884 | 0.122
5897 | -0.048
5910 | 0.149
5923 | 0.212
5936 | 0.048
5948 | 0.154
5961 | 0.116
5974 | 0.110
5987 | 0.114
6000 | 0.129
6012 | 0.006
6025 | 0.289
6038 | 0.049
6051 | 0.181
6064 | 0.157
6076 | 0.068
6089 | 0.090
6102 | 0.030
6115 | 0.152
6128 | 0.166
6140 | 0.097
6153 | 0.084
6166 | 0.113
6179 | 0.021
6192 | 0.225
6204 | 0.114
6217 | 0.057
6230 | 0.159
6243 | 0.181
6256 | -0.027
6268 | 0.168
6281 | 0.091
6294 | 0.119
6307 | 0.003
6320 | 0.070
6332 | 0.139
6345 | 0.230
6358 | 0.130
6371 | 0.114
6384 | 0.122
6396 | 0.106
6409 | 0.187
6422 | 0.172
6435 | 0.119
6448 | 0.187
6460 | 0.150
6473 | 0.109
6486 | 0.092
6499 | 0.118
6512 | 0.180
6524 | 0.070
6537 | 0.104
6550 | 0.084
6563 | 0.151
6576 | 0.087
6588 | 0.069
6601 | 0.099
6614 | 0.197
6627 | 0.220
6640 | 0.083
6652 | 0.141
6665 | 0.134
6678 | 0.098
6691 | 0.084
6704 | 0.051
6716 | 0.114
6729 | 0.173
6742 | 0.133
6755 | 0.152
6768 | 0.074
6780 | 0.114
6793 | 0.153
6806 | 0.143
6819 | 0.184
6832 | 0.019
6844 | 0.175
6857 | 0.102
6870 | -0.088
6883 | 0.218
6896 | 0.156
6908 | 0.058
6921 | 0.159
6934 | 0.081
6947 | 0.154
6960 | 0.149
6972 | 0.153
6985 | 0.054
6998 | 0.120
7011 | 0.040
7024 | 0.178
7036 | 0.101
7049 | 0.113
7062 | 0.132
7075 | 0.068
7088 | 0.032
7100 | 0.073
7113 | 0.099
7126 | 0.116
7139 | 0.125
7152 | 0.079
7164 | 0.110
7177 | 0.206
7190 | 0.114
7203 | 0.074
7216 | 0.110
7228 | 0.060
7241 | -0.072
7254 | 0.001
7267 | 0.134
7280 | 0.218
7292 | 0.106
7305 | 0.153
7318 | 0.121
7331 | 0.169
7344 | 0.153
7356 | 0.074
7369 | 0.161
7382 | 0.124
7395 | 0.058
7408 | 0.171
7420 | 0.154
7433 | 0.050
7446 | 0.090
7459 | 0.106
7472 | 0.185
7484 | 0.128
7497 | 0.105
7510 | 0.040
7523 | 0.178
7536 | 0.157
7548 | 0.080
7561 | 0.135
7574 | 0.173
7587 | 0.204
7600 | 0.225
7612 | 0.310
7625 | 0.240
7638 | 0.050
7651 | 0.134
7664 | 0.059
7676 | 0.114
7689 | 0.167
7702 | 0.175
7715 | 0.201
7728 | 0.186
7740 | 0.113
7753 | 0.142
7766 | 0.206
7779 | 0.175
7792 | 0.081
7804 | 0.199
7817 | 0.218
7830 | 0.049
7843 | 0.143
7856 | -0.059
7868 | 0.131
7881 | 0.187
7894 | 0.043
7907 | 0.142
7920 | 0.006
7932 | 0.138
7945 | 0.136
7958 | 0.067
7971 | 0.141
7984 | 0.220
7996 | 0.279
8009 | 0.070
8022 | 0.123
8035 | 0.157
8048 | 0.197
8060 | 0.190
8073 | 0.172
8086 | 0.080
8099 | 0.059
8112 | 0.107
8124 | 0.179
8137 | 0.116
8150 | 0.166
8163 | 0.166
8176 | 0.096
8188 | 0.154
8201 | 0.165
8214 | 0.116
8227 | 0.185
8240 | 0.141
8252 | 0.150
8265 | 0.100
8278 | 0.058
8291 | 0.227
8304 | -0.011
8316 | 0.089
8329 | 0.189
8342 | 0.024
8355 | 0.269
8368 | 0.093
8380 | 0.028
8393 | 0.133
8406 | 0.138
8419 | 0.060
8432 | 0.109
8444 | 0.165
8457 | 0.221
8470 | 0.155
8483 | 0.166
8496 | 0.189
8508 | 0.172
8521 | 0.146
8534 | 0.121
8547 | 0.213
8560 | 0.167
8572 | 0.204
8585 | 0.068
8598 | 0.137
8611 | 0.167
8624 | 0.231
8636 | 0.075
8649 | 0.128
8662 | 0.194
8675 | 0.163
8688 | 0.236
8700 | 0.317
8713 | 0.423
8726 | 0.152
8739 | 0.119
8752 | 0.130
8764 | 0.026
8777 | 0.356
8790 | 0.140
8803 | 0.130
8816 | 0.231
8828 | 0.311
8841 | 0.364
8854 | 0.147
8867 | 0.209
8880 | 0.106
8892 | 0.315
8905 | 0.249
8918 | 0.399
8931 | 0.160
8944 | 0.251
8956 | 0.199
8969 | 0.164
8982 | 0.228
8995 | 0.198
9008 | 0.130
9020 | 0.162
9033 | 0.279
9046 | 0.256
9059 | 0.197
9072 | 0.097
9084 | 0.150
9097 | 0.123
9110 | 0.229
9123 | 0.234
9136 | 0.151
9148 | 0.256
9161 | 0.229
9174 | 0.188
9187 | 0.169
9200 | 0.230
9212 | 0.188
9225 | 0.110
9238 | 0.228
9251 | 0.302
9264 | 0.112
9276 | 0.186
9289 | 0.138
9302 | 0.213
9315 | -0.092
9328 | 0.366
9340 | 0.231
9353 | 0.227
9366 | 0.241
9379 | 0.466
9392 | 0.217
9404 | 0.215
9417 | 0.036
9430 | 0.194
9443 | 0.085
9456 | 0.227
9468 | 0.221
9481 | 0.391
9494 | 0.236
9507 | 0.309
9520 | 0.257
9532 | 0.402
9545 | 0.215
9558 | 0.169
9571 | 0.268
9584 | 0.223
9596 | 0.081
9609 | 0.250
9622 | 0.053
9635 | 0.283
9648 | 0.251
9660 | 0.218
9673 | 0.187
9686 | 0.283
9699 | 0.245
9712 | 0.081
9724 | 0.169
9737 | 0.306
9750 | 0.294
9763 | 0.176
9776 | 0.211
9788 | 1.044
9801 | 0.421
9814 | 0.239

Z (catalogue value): 1.34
